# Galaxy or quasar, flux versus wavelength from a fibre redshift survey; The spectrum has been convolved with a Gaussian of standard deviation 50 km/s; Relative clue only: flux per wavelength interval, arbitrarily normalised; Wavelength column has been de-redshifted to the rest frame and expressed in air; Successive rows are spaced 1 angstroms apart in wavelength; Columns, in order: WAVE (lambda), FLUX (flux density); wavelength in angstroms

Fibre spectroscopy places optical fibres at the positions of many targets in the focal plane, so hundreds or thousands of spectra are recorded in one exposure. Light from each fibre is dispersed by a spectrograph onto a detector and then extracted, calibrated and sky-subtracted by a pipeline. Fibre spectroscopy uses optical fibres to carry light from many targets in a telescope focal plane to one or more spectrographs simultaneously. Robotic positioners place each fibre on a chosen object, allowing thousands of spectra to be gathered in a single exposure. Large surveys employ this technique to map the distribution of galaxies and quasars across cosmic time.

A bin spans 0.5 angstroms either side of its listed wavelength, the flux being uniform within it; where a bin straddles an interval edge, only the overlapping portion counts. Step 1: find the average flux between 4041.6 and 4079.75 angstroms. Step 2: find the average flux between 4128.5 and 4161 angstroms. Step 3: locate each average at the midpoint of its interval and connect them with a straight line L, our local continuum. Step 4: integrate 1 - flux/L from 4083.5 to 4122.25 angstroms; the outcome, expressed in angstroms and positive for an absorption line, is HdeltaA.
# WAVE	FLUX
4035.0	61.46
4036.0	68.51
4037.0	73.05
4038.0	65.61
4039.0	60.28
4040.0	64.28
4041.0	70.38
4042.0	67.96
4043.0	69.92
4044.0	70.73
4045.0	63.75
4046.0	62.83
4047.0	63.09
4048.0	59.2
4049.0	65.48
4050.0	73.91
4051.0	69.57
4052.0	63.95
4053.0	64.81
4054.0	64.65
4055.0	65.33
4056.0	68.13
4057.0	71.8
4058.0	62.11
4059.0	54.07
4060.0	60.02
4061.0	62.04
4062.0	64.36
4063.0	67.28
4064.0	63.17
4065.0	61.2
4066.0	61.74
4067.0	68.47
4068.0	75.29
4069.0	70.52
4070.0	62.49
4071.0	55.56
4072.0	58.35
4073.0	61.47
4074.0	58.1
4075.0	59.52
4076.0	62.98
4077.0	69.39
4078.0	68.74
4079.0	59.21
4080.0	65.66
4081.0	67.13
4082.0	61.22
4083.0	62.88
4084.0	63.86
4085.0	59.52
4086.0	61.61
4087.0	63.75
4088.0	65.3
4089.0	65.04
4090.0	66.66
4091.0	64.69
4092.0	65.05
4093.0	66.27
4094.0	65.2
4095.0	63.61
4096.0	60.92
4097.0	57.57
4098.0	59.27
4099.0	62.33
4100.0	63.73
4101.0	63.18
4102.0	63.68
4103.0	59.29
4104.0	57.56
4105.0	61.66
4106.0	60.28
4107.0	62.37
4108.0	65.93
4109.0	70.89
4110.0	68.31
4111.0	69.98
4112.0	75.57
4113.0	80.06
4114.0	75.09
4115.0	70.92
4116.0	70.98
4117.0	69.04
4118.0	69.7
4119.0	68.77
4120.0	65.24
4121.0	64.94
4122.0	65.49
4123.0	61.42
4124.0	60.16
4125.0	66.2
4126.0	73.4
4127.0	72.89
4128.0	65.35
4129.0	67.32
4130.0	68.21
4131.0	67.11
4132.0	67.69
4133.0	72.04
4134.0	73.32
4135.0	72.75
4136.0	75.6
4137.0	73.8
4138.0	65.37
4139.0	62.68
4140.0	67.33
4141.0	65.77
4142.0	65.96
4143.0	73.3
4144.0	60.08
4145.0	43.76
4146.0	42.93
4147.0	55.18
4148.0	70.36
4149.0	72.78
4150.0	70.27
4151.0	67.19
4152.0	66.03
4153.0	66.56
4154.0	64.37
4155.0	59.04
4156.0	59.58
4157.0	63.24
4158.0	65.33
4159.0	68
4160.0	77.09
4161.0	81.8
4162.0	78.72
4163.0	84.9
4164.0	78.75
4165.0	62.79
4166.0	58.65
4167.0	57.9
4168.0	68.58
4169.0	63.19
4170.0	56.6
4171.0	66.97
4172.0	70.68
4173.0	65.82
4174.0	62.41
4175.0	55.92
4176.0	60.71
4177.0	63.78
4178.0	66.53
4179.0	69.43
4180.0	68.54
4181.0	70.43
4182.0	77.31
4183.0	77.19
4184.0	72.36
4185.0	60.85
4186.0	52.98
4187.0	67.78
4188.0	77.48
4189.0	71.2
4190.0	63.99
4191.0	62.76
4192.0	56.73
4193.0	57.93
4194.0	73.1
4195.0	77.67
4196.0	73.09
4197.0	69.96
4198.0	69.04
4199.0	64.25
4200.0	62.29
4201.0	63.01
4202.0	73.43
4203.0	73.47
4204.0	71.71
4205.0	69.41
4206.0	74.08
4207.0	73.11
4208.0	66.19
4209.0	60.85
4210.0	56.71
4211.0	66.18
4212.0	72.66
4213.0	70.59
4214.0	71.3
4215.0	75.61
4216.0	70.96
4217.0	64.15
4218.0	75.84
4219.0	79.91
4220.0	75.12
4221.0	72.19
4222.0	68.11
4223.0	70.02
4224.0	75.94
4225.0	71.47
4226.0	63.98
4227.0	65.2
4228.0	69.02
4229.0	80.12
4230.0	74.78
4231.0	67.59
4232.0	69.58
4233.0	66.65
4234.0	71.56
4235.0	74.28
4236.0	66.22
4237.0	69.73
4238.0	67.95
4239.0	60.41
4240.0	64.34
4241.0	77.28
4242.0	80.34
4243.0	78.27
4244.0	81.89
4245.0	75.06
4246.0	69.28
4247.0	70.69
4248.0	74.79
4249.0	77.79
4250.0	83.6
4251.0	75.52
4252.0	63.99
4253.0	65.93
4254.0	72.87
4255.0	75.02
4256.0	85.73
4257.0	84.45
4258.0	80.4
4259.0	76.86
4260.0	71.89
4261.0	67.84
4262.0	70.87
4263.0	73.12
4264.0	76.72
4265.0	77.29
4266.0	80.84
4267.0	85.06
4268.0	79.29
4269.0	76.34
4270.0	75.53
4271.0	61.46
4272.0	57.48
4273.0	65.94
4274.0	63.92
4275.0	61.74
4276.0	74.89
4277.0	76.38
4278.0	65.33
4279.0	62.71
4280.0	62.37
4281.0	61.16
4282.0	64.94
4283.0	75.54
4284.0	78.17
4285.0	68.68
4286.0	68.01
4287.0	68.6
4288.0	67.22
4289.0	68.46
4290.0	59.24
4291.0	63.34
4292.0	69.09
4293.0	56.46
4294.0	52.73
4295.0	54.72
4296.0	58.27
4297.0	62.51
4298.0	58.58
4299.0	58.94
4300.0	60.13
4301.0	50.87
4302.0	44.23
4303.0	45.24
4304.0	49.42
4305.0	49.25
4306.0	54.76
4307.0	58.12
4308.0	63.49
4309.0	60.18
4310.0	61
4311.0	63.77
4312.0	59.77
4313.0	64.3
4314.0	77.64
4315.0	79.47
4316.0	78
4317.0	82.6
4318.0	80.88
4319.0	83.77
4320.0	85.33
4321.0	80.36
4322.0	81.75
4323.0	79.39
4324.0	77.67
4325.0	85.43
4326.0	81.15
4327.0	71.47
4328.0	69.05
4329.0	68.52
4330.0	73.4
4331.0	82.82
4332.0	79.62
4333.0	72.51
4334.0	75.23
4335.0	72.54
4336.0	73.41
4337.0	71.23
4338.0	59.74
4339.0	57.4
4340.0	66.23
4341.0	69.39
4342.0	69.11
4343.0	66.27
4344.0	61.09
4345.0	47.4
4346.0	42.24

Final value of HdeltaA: -0.1 angstroms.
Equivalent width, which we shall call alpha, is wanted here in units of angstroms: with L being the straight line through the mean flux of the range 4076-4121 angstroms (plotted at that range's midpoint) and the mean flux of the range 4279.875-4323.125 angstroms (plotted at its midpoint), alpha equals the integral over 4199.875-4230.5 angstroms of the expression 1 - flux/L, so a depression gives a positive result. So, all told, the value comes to -2.4 angstroms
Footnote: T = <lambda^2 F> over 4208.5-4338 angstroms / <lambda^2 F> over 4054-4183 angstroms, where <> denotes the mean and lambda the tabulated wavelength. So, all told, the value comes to 1.15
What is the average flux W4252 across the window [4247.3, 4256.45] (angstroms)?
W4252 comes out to 74.9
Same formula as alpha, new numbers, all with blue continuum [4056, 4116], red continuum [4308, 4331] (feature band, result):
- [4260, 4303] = 4.0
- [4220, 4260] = -0.9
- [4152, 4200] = 0.8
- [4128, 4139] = -0.5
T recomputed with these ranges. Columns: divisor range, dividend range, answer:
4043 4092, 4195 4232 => 1.17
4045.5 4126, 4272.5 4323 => 1.12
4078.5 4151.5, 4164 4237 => 1.08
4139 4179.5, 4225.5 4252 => 1.14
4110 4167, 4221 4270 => 1.14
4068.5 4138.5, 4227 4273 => 1.20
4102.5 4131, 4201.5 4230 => 1.10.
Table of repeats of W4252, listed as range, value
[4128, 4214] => 67.1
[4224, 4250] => 71.8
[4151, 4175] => 67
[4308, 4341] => 73.4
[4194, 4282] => 71.3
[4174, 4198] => 67.2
